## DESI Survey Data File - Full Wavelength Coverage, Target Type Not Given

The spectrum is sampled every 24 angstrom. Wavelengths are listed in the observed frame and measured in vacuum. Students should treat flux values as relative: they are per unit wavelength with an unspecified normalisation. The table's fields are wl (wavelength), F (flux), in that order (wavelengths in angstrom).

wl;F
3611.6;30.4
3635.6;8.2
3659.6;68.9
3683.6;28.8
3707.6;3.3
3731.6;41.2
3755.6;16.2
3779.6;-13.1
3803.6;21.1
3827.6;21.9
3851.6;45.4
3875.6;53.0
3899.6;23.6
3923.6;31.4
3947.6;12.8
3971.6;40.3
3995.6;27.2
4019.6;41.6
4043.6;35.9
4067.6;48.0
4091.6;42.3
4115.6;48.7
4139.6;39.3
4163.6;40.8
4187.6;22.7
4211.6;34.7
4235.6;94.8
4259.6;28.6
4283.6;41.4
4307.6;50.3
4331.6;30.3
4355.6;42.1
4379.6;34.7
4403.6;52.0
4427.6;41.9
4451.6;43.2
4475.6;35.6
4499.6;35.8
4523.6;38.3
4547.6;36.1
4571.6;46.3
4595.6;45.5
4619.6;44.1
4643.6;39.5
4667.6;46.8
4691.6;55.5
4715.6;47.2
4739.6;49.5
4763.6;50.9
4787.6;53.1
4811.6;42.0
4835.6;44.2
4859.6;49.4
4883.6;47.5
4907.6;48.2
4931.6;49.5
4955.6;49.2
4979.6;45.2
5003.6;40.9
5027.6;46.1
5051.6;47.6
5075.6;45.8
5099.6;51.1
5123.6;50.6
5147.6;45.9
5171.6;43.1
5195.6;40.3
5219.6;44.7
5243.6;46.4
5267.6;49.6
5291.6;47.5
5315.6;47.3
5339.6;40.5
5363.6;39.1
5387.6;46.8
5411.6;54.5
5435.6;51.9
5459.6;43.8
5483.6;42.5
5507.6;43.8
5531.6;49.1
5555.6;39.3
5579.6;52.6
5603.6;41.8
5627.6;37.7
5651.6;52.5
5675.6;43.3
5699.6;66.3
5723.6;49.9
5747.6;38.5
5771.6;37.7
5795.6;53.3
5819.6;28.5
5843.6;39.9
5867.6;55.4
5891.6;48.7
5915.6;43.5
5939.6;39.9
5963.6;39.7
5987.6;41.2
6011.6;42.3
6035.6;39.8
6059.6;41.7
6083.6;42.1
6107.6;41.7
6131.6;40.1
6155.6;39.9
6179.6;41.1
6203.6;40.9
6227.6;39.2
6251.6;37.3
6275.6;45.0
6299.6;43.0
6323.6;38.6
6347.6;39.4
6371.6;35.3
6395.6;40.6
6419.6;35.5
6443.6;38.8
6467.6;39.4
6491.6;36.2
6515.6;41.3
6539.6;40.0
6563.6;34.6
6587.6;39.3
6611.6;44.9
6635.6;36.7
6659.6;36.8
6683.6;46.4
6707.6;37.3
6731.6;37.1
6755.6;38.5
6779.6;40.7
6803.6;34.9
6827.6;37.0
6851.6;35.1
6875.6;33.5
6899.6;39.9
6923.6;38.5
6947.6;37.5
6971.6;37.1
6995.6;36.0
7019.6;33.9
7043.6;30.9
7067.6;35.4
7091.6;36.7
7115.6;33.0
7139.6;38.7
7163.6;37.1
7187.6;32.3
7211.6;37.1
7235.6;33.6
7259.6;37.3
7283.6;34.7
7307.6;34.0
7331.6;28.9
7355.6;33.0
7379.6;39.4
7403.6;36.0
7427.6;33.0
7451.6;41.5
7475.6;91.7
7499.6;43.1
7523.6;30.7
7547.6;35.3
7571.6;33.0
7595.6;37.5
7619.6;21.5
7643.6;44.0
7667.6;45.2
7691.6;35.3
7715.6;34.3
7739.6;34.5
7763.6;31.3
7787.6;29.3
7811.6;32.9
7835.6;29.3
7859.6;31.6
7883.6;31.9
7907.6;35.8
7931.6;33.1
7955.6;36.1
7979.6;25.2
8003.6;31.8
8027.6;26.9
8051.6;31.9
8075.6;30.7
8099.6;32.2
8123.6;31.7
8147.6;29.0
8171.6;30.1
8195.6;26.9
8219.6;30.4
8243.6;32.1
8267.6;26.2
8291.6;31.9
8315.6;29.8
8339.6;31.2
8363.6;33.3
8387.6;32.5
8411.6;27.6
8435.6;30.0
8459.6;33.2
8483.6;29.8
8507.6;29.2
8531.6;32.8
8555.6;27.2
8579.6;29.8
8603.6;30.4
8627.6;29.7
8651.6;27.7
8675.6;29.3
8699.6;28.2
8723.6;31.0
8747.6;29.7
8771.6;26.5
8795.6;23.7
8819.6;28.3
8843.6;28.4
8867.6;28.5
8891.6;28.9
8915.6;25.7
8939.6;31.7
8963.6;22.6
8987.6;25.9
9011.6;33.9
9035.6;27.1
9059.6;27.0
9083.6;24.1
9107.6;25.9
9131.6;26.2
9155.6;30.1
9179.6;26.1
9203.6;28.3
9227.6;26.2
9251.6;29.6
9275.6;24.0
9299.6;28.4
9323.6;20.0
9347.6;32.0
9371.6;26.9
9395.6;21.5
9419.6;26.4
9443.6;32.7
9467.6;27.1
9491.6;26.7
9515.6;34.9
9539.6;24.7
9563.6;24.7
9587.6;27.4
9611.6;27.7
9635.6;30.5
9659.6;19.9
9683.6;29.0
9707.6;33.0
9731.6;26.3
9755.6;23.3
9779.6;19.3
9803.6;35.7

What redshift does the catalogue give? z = 0.138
